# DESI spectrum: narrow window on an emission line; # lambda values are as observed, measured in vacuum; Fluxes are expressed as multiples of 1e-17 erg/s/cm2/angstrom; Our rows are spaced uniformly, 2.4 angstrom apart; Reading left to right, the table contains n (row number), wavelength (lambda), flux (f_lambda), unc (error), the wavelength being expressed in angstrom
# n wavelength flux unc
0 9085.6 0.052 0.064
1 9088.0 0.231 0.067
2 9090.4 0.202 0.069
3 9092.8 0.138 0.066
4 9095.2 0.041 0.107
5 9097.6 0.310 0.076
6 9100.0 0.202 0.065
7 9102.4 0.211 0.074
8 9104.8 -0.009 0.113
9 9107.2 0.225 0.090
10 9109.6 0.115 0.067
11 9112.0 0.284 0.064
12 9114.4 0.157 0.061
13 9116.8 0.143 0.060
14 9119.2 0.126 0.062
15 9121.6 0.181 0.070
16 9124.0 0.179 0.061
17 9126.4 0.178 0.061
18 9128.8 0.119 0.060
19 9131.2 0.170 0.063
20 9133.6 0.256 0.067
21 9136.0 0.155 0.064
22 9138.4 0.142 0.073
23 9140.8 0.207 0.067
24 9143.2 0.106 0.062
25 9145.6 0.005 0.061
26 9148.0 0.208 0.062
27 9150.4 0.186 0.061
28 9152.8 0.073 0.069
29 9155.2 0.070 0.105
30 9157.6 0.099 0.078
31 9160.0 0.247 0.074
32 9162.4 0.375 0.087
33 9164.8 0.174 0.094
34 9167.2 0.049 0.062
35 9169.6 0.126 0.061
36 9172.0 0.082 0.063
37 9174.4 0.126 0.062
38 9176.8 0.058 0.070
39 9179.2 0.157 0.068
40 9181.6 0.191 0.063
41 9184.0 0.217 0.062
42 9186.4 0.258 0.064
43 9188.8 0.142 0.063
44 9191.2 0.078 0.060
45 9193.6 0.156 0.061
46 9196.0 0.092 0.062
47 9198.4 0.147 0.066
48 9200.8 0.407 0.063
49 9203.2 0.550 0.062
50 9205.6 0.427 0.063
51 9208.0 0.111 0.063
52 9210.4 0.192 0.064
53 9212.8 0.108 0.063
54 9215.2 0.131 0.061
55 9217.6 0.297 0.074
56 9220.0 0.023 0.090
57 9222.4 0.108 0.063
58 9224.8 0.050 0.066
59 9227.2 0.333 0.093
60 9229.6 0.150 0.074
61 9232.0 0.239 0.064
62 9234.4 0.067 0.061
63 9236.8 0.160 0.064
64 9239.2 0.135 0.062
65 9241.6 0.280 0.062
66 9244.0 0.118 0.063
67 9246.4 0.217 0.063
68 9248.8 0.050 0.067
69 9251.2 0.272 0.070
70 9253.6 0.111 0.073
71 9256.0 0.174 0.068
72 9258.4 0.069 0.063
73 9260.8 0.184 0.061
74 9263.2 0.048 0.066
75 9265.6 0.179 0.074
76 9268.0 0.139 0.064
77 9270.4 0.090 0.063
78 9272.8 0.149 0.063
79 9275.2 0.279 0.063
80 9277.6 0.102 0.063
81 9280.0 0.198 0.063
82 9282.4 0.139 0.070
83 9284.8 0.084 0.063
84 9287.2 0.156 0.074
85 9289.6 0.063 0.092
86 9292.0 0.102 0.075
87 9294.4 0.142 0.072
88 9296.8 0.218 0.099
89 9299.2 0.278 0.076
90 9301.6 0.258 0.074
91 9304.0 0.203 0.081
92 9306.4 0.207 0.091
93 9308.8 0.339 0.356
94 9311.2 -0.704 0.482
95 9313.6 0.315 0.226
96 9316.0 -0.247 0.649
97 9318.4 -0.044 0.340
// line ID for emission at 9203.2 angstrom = H-gamma 4340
